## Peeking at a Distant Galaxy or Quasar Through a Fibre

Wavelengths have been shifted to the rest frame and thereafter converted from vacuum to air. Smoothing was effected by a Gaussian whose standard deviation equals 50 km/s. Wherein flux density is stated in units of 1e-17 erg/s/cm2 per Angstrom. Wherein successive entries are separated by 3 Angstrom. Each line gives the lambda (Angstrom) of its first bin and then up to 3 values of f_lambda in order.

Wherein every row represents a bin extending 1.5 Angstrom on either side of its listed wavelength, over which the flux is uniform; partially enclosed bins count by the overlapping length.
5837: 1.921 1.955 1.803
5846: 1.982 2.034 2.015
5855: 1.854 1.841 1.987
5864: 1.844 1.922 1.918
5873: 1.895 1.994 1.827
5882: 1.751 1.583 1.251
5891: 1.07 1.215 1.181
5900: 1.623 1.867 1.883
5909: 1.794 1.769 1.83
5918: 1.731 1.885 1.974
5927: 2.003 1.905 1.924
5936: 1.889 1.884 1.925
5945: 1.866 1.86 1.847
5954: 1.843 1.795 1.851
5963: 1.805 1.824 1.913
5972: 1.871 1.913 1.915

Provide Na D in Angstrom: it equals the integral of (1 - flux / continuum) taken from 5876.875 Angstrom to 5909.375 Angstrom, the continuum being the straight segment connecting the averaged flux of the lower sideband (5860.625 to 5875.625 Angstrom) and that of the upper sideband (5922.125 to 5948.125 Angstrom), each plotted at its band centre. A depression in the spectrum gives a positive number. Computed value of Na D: 6.2 Angstrom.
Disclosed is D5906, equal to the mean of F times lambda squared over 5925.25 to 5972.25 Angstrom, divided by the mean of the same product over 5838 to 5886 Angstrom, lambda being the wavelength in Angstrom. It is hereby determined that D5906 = 1.02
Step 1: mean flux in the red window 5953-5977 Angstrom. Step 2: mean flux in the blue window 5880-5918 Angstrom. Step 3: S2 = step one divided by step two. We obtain 1.17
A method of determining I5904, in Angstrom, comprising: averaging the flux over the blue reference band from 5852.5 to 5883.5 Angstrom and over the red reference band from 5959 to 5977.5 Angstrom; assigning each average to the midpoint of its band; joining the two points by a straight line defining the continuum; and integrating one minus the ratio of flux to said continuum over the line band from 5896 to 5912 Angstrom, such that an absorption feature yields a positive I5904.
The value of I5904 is 1.58 Angstrom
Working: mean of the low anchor 1.89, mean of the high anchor 1.87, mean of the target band 1.69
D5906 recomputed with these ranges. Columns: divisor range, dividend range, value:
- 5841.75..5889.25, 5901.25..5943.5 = 1.03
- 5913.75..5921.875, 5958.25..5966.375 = 1.02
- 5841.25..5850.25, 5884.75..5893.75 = 0.65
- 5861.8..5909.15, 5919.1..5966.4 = 1.15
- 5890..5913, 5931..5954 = 1.23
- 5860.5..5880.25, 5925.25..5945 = 1.03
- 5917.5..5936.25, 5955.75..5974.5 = 0.98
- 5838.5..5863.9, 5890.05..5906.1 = 0.76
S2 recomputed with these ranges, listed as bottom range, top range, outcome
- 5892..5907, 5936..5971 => 1.22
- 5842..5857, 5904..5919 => 0.93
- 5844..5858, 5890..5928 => 0.86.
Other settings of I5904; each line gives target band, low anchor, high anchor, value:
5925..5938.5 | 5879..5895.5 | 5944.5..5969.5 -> -1.9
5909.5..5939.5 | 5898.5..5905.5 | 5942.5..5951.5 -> -1.0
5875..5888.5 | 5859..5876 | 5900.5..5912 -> 1.3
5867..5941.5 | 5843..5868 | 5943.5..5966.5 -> 5.6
